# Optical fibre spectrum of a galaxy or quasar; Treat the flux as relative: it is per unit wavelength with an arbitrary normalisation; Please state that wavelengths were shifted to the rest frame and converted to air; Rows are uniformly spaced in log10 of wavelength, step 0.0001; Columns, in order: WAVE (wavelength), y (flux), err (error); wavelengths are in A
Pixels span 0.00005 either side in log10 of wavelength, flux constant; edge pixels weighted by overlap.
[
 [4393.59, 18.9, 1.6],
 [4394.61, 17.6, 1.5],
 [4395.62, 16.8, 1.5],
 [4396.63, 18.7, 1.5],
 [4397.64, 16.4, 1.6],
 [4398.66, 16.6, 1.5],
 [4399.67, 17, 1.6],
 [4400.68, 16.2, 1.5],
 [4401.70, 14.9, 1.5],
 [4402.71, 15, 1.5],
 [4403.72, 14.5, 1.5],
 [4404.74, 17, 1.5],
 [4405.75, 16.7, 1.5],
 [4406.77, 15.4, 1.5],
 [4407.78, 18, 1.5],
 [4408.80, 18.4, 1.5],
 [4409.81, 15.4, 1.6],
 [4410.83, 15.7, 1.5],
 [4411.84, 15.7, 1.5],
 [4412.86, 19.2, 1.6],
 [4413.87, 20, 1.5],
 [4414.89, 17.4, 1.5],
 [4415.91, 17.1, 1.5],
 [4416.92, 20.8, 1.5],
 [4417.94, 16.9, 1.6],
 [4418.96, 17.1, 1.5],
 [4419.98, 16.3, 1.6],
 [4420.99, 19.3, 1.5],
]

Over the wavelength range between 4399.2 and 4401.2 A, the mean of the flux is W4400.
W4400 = 16.6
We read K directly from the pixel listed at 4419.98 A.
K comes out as 16.3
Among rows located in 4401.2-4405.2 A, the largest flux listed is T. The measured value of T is 17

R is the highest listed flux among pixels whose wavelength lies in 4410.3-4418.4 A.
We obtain 20.8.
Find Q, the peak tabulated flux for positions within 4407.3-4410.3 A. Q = 18.4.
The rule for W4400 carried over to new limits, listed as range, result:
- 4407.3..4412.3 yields 16.6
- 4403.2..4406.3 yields 16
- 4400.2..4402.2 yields 15.5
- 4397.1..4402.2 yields 16.2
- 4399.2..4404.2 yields 15.5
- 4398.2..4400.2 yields 16.8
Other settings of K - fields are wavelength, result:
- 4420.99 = 19.3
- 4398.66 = 16.6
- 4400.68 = 16.2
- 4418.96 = 17.1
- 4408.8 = 18.4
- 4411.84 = 15.7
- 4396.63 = 18.7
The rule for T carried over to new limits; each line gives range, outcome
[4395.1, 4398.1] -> 18.7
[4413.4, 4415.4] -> 20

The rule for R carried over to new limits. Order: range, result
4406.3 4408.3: 18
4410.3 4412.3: 15.7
